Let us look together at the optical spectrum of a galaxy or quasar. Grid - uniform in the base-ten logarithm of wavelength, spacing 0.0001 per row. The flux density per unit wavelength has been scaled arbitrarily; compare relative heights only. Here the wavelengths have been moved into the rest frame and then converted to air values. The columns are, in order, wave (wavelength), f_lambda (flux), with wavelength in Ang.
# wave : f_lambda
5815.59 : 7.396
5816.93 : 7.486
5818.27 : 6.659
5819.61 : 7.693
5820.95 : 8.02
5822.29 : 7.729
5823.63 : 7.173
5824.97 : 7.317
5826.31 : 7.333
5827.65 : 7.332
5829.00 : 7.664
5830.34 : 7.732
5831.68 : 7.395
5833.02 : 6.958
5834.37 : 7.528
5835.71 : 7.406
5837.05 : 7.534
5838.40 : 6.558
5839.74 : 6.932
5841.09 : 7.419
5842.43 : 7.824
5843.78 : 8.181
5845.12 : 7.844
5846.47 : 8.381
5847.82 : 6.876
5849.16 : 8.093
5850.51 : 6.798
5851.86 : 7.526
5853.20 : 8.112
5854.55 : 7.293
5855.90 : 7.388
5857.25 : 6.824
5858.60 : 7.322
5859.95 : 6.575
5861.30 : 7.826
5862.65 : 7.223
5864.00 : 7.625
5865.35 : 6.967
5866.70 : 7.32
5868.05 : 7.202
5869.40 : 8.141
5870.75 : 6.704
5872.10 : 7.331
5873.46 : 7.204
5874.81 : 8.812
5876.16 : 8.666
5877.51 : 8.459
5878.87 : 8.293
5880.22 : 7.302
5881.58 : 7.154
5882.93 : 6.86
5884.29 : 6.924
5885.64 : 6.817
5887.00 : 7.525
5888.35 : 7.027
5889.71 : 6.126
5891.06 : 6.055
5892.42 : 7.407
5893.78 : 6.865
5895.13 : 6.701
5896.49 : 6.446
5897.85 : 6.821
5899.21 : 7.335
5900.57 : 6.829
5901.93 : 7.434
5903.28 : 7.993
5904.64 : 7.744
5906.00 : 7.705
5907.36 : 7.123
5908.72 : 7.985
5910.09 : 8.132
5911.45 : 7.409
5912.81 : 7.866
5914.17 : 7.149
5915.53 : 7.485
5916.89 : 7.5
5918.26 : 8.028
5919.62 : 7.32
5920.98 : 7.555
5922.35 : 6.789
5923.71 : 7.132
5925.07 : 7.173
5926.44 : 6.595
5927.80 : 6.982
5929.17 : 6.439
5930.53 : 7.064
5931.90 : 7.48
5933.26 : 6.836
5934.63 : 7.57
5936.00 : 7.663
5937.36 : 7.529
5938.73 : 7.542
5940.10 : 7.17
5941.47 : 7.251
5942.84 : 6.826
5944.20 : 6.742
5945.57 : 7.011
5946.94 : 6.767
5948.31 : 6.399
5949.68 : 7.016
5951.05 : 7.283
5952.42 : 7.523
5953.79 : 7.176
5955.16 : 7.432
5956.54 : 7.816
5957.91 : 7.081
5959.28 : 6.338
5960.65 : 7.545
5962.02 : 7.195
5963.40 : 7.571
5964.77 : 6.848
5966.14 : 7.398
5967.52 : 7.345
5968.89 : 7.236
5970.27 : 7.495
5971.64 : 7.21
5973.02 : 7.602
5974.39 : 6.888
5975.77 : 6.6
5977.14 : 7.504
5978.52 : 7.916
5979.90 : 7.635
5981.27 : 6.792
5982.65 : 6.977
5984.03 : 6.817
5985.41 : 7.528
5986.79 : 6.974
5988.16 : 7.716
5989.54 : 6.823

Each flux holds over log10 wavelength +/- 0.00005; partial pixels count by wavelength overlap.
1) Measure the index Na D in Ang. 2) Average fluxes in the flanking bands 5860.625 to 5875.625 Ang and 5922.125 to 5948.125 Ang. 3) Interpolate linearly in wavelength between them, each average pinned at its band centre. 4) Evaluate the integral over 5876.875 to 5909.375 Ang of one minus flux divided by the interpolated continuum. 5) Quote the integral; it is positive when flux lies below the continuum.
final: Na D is 0.6 Ang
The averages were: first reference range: 7.5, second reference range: 7.08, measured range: 7.2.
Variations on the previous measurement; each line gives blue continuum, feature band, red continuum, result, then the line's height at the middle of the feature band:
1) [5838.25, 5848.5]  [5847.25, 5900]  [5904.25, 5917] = 2.1 Ang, 7.58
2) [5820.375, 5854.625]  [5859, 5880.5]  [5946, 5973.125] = -0.5 Ang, 7.42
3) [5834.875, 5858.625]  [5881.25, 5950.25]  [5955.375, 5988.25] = 1.7 Ang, 7.34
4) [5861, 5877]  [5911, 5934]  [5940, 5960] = 0.0 Ang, 7.24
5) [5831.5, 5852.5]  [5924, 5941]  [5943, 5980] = 0.2 Ang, 7.26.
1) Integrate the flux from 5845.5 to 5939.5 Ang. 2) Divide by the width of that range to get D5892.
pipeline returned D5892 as 7.34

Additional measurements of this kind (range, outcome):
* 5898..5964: 7.28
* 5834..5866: 7.42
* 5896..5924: 7.43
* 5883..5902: 6.86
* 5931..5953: 7.16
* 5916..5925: 7.38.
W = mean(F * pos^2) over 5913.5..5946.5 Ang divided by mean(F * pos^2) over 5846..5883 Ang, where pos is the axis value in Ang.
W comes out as 0.98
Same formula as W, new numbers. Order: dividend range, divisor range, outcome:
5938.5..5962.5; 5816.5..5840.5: 1.01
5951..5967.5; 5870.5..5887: 0.99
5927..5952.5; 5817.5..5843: 1.00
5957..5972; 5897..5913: 0.98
